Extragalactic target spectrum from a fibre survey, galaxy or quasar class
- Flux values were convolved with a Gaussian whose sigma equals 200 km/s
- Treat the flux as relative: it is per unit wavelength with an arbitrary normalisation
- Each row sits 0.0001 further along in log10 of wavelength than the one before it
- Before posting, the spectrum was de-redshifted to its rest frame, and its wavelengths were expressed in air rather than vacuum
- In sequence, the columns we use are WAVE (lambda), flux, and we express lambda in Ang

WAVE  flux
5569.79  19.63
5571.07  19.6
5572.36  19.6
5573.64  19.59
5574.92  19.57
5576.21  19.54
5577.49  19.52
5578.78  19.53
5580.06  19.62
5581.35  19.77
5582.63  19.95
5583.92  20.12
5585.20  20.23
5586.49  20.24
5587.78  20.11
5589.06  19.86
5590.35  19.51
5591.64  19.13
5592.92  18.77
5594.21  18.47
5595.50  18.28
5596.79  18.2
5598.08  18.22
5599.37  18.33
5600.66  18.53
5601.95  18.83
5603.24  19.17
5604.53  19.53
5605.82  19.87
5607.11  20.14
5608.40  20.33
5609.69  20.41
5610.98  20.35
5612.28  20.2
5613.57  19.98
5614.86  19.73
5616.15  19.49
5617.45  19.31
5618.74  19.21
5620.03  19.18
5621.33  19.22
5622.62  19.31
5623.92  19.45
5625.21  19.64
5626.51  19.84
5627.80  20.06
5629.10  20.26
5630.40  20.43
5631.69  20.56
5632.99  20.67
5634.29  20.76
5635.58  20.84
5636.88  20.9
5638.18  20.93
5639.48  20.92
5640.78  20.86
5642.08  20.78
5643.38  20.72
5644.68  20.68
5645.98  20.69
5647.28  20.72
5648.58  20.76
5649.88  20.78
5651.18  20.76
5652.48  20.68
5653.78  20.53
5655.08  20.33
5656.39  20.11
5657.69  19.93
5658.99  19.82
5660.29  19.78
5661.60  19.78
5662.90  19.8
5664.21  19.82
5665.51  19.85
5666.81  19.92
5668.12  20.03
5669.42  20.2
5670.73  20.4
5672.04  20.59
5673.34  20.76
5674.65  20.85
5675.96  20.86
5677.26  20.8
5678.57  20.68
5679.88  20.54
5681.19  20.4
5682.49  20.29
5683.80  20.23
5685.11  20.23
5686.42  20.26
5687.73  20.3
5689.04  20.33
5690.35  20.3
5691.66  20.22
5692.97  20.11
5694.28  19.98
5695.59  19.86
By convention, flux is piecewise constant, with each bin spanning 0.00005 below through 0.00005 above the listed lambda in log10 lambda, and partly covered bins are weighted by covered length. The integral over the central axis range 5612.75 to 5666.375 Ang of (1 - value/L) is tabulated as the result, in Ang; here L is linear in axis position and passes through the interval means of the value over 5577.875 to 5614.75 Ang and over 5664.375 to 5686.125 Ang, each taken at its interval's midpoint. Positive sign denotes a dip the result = -0.54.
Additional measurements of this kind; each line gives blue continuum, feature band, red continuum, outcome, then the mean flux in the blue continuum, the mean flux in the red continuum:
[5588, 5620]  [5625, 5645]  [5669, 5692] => -0.8 Ang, 19.3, 20.5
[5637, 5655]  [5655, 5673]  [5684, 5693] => 0.4 Ang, 20.7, 20.3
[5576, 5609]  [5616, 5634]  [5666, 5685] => 0.0 Ang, 19.4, 20.5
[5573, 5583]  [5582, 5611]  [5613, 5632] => 0.4 Ang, 19.6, 19.7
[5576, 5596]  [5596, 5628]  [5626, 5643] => 1.1 Ang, 19.6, 20.6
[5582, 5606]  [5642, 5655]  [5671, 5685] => -0.4 Ang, 19.2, 20.6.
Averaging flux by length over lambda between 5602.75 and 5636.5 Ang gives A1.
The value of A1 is 19.9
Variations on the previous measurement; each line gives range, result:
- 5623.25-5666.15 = 20.4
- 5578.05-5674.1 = 19.9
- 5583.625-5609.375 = 19.3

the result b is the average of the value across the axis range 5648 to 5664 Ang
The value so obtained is 20.2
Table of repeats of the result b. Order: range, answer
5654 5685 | 20.3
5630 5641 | 20.8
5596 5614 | 19.4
